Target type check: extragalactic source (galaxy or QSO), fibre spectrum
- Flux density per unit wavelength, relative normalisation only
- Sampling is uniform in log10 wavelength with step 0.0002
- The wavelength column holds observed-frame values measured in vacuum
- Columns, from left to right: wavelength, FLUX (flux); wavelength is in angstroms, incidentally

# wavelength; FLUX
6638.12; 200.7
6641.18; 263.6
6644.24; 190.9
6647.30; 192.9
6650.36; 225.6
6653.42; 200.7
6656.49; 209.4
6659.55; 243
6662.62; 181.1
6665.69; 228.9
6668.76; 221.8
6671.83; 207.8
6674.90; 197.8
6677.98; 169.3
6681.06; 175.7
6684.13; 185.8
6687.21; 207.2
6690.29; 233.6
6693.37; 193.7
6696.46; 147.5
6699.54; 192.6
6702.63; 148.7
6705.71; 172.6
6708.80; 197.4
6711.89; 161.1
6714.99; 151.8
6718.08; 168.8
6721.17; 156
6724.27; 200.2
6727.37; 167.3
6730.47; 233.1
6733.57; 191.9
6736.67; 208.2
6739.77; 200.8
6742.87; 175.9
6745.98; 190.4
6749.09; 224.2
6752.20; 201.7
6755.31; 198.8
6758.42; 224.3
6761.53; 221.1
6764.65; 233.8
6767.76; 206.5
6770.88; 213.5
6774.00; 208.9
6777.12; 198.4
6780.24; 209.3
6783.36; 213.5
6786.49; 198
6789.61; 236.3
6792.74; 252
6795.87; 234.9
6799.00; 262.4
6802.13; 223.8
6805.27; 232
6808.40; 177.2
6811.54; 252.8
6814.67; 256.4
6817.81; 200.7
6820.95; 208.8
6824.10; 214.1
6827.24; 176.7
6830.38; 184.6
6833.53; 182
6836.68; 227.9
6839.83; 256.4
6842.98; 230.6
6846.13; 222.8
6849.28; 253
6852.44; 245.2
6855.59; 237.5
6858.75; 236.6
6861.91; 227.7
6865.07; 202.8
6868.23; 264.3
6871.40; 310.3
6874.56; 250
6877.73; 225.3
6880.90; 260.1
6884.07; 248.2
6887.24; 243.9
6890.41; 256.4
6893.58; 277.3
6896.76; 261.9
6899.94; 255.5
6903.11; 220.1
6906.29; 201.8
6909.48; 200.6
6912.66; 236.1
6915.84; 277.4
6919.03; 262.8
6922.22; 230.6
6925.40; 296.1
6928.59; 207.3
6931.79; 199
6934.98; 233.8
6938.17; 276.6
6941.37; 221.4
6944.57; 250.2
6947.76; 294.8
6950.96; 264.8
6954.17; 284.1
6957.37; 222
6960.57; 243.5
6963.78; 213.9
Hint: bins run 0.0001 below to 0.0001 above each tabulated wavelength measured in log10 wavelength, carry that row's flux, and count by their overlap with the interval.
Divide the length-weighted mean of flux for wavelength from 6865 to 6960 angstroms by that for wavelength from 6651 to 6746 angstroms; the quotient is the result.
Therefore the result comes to 1.30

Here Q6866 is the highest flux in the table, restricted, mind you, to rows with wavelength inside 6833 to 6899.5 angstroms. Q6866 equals 310.3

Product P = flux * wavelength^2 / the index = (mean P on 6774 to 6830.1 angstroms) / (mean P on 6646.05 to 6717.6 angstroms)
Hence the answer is 1.18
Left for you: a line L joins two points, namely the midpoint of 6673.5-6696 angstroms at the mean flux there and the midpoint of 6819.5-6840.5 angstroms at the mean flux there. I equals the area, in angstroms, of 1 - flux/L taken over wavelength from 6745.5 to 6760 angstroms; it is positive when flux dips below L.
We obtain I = -0.8 angstroms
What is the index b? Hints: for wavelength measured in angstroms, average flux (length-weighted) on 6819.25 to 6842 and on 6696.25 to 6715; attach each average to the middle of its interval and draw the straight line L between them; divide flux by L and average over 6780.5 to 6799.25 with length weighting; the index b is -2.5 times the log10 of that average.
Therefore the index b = -0.172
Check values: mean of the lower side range 170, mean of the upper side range 208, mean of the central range 229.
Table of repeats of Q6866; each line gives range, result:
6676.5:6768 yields 233.8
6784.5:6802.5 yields 262.4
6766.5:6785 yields 213.5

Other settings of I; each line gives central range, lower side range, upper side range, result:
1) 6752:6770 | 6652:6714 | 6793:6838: -0.7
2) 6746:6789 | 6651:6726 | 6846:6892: 0.6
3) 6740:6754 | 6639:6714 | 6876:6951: 0.9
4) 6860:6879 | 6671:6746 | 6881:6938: -1.3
